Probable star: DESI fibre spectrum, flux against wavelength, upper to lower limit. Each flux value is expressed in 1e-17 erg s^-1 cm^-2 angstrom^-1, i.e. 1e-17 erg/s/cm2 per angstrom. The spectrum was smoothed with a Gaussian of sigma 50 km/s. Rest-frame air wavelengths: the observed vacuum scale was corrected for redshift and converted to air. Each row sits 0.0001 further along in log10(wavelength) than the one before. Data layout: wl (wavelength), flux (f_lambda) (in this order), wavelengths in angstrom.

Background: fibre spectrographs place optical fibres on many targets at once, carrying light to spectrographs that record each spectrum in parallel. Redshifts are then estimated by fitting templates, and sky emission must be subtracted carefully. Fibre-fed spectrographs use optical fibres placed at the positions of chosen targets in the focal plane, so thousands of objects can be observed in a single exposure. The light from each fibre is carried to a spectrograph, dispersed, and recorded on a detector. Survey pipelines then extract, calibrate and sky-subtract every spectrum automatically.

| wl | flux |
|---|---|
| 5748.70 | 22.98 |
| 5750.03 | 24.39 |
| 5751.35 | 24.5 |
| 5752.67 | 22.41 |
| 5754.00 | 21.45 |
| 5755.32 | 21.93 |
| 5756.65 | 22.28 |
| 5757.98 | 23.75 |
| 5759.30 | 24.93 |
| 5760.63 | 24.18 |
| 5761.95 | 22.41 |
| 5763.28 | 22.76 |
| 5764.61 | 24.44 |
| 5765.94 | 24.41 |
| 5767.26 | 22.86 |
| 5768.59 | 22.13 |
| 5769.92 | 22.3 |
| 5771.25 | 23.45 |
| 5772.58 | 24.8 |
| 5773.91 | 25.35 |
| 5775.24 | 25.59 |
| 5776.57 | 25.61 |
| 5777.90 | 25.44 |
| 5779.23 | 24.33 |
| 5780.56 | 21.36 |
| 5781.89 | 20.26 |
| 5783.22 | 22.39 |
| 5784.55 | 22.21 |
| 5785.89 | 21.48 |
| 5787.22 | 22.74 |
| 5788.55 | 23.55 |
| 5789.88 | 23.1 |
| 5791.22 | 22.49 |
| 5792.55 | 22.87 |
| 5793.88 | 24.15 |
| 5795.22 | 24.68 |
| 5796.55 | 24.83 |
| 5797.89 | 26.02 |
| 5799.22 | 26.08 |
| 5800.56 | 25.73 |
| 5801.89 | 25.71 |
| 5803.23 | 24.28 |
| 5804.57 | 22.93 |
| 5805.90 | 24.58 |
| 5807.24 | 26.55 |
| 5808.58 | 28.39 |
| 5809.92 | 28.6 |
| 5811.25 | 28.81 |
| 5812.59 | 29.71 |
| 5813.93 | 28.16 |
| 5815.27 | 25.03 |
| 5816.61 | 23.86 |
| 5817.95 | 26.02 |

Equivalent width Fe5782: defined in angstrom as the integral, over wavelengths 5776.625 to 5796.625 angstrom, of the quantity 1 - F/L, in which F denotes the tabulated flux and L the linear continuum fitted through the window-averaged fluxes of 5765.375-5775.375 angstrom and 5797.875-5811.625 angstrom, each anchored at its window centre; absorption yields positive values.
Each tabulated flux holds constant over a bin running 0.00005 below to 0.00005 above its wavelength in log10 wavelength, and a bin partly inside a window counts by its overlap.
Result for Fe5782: 1.4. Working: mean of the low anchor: 23.8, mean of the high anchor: 26.1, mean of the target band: 23.1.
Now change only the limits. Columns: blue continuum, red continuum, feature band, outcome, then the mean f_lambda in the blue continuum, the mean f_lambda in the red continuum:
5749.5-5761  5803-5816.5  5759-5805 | 2.1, 23.3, 26.7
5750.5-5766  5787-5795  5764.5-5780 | -0.6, 23.3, 23.3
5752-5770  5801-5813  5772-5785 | 0.3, 23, 26.5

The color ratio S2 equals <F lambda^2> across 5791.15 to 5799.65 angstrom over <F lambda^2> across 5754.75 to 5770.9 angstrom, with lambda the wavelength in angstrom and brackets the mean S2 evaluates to 1.07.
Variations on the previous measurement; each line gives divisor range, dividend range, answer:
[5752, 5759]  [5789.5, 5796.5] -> 1.06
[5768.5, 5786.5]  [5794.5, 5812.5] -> 1.12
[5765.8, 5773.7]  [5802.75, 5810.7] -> 1.13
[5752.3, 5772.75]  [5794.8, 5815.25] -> 1.16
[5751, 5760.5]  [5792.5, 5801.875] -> 1.11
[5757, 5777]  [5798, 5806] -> 1.06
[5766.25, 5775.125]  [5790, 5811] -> 1.08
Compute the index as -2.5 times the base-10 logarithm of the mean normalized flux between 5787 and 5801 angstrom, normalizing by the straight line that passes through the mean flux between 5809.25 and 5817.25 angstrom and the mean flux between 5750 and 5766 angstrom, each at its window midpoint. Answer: 0.08 mag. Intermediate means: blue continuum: 23.3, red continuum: 27.4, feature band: 24.2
